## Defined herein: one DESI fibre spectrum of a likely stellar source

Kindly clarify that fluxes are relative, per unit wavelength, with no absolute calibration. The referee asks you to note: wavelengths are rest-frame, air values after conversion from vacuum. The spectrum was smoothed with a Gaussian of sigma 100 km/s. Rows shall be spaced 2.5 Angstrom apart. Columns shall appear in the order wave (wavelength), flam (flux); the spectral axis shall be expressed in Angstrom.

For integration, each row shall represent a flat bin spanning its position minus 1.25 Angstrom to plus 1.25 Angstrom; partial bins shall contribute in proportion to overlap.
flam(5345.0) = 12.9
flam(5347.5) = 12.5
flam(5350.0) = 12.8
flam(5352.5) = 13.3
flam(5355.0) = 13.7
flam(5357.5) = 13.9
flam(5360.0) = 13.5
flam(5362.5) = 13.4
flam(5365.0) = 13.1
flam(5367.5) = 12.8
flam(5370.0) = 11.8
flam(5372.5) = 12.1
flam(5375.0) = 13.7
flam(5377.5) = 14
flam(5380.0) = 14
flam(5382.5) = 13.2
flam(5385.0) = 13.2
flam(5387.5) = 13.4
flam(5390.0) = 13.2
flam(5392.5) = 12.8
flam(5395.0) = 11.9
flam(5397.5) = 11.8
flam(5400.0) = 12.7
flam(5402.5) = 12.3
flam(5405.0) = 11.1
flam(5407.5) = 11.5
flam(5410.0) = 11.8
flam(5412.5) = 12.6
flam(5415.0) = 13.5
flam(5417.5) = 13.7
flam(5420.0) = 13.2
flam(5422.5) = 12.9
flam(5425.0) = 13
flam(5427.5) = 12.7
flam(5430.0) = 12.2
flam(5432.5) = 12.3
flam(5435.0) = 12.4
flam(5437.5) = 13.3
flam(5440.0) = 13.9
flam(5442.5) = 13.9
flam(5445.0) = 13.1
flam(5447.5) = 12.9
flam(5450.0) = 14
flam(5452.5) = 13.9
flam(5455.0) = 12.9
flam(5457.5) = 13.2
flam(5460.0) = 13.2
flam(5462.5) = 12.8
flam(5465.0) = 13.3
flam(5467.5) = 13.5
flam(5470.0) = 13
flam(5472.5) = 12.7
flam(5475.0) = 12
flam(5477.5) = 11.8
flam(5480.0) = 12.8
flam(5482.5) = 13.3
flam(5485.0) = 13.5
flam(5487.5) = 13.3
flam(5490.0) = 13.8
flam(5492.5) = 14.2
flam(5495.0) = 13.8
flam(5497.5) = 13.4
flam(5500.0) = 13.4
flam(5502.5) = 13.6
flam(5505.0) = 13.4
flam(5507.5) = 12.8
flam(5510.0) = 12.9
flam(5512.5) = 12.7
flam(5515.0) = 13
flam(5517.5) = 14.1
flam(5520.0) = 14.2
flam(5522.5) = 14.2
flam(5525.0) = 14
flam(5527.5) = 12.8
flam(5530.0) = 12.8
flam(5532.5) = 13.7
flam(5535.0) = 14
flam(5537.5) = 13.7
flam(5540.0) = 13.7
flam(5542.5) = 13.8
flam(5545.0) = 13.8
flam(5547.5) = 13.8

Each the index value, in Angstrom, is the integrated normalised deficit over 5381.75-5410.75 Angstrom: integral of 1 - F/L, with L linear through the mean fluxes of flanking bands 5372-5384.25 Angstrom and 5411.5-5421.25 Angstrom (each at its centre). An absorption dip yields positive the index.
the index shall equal 2.11 Angstrom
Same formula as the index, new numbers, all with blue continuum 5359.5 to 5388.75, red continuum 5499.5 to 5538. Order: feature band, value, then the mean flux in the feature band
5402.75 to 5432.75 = 1.62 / 12.5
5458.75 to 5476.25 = 0.56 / 12.9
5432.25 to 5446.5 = 0.10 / 13.2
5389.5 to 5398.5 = 0.57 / 12.4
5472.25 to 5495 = 0.48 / 13.1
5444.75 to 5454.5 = -0.11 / 13.5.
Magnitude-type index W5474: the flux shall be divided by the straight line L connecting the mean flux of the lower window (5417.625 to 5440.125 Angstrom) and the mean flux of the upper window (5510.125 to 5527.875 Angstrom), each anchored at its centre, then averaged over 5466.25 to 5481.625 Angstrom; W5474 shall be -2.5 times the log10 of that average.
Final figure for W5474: 0.05 mag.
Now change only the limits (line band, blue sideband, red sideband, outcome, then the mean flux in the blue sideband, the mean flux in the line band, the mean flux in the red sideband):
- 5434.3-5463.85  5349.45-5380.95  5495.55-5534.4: 0.003 mag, 13.2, 13.3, 13.4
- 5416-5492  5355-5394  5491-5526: 0.026 mag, 13.2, 13.1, 13.5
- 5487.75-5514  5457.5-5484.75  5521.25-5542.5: -0.012 mag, 12.9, 13.4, 13.6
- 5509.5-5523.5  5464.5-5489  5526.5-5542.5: -0.018 mag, 12.9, 13.5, 13.5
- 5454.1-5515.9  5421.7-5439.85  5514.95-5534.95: 0.012 mag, 12.8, 13.1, 13.7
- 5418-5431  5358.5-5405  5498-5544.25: 0.018 mag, 12.9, 12.9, 13.5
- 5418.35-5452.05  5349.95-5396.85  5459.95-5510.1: 0.006 mag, 13.1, 13.1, 13.2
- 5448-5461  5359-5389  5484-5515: -0.008 mag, 13.2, 13.4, 13.4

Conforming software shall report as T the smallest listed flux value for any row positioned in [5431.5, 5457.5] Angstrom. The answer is 12.3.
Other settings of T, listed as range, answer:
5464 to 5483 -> 11.8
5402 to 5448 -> 11.1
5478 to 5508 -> 12.8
